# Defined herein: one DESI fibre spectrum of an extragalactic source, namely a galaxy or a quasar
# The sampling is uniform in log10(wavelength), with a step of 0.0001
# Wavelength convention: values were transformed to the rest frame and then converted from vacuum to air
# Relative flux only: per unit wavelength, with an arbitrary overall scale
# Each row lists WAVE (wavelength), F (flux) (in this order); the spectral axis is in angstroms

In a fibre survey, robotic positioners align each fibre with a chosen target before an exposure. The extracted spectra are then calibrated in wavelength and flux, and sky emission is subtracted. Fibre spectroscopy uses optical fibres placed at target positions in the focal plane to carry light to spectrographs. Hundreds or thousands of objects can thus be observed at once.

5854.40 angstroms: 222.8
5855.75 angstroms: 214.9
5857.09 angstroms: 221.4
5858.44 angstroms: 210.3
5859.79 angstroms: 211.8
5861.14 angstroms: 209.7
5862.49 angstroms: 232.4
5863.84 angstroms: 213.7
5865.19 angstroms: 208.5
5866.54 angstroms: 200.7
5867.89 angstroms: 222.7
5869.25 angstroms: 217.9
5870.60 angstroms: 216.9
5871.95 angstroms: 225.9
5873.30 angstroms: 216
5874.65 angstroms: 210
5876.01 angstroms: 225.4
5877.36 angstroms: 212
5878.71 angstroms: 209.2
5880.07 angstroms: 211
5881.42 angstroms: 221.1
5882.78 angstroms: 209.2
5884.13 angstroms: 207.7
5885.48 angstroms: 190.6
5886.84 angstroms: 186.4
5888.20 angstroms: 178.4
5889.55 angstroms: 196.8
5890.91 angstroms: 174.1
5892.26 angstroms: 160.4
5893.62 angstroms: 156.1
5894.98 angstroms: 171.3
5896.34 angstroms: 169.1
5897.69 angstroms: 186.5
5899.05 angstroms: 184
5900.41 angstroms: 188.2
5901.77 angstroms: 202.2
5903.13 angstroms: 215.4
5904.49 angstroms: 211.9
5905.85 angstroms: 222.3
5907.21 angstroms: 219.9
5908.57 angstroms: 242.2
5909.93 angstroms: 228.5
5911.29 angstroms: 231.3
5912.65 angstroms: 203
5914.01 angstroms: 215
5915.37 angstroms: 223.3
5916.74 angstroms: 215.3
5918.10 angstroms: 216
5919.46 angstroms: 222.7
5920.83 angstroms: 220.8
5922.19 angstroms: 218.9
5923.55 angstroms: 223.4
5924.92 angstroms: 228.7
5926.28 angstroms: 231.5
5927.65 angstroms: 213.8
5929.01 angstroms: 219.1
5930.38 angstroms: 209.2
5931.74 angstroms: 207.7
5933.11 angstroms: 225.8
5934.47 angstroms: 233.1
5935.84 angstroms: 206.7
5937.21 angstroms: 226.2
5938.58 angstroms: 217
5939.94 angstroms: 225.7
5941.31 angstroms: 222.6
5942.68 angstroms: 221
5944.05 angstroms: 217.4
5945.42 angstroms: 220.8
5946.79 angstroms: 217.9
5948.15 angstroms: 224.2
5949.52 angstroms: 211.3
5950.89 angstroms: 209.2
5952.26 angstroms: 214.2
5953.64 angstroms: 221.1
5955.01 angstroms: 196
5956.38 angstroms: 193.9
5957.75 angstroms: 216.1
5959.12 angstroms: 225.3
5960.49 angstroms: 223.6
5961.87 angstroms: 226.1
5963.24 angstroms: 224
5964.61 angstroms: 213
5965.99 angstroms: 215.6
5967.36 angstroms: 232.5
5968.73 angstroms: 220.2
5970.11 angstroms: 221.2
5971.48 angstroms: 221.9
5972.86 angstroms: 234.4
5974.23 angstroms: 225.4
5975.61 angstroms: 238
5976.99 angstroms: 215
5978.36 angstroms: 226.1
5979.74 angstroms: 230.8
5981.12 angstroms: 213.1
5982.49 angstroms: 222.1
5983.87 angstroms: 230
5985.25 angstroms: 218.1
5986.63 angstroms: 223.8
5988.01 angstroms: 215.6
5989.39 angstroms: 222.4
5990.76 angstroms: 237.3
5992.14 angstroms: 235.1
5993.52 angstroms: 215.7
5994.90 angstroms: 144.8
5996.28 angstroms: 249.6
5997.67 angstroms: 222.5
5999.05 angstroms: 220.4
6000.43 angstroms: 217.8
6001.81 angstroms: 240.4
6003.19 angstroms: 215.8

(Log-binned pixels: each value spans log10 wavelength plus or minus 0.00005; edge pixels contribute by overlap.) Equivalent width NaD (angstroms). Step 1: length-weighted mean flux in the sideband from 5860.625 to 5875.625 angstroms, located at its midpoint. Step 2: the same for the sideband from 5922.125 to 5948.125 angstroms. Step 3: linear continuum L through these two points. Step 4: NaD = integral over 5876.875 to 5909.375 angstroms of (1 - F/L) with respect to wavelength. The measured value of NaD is 3.1 angstroms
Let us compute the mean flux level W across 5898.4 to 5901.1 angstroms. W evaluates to 186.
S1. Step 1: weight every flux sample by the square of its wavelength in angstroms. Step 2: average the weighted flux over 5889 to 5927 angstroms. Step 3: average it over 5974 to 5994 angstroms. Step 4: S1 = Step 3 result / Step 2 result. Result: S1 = 1.12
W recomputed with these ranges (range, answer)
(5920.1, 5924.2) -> 221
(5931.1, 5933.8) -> 217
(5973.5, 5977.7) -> 226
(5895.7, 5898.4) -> 178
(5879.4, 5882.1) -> 216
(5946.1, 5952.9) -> 216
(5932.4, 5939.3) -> 222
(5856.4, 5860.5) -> 215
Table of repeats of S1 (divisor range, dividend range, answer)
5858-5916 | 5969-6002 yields 1.12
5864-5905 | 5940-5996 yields 1.13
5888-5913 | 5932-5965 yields 1.12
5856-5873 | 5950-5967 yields 1.03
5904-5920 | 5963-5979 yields 1.03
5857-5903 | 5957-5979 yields 1.14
